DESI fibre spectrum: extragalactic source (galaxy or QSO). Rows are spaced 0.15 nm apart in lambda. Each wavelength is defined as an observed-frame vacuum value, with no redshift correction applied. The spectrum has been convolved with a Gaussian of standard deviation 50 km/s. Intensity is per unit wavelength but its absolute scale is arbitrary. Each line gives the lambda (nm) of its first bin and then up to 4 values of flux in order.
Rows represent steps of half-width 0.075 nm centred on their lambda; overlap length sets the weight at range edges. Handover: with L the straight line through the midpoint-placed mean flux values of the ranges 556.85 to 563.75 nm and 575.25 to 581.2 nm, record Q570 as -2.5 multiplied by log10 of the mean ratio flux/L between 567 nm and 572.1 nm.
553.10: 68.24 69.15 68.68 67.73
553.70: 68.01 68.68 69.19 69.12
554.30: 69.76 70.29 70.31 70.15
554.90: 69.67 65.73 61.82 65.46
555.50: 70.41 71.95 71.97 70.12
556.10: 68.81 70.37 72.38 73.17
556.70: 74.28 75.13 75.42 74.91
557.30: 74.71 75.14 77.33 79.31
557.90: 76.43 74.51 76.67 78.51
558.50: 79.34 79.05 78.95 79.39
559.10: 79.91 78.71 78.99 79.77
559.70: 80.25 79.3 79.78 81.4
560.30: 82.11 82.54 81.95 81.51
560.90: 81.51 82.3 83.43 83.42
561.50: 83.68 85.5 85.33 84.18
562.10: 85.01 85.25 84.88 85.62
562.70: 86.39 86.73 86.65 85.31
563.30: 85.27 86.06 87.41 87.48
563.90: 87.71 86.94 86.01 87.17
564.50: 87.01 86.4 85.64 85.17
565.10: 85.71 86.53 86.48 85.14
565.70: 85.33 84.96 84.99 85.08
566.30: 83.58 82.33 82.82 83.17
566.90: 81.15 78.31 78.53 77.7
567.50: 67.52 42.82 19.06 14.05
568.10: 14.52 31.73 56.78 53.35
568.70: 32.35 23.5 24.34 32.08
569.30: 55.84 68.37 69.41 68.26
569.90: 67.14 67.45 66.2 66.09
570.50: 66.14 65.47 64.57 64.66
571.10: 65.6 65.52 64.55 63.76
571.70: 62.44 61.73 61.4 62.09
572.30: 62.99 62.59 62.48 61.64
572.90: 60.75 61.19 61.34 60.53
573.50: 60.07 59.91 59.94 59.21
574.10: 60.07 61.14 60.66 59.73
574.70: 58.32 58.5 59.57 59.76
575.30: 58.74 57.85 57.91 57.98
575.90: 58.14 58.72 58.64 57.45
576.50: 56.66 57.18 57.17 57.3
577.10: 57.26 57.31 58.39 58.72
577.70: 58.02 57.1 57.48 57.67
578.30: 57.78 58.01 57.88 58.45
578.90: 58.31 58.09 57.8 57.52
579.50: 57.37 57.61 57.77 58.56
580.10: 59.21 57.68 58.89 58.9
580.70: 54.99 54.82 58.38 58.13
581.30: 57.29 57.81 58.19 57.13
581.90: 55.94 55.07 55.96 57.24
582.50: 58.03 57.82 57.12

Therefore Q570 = 0.24 mag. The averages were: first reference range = 81.3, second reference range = 57.8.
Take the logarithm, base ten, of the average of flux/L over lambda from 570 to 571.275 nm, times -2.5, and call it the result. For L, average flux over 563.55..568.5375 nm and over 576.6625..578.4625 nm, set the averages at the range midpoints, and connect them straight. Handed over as 0.03 mag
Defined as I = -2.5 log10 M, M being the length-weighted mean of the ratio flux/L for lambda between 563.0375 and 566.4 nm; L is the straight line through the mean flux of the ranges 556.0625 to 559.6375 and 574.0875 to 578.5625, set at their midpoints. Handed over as -0.23 mag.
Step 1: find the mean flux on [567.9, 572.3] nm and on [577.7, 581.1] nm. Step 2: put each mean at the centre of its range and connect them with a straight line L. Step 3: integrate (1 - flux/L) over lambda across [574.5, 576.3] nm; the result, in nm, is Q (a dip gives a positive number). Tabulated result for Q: -0.07 nm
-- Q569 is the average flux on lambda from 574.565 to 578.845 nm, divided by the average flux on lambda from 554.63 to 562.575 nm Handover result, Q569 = 0.75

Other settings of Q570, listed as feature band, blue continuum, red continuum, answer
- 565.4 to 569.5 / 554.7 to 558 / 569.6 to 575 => 0.10 mag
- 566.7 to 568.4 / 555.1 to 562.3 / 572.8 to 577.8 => 0.26 mag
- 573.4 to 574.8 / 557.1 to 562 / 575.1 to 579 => 0.03 mag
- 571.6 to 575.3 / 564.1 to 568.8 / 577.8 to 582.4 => 0.05 mag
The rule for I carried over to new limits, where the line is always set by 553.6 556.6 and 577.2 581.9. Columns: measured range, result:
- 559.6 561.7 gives -0.224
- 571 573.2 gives -0.025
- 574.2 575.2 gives 0.008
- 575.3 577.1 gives 0.030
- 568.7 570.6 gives 0.128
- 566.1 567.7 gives -0.205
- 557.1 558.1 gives -0.120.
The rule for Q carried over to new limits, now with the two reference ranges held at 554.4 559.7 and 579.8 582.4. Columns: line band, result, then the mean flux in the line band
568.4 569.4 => 0.40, 39.2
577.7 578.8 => 0.03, 57.8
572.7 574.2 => 0.05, 60.5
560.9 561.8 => -0.16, 83.6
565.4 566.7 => -0.32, 84.4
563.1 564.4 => -0.32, 86.6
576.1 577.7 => 0.07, 57.6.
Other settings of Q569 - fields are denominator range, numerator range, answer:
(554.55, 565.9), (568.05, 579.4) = 0.72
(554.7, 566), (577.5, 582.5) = 0.72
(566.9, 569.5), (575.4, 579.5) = 1.25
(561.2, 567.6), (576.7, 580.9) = 0.69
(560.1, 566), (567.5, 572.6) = 0.63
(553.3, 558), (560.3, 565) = 1.20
